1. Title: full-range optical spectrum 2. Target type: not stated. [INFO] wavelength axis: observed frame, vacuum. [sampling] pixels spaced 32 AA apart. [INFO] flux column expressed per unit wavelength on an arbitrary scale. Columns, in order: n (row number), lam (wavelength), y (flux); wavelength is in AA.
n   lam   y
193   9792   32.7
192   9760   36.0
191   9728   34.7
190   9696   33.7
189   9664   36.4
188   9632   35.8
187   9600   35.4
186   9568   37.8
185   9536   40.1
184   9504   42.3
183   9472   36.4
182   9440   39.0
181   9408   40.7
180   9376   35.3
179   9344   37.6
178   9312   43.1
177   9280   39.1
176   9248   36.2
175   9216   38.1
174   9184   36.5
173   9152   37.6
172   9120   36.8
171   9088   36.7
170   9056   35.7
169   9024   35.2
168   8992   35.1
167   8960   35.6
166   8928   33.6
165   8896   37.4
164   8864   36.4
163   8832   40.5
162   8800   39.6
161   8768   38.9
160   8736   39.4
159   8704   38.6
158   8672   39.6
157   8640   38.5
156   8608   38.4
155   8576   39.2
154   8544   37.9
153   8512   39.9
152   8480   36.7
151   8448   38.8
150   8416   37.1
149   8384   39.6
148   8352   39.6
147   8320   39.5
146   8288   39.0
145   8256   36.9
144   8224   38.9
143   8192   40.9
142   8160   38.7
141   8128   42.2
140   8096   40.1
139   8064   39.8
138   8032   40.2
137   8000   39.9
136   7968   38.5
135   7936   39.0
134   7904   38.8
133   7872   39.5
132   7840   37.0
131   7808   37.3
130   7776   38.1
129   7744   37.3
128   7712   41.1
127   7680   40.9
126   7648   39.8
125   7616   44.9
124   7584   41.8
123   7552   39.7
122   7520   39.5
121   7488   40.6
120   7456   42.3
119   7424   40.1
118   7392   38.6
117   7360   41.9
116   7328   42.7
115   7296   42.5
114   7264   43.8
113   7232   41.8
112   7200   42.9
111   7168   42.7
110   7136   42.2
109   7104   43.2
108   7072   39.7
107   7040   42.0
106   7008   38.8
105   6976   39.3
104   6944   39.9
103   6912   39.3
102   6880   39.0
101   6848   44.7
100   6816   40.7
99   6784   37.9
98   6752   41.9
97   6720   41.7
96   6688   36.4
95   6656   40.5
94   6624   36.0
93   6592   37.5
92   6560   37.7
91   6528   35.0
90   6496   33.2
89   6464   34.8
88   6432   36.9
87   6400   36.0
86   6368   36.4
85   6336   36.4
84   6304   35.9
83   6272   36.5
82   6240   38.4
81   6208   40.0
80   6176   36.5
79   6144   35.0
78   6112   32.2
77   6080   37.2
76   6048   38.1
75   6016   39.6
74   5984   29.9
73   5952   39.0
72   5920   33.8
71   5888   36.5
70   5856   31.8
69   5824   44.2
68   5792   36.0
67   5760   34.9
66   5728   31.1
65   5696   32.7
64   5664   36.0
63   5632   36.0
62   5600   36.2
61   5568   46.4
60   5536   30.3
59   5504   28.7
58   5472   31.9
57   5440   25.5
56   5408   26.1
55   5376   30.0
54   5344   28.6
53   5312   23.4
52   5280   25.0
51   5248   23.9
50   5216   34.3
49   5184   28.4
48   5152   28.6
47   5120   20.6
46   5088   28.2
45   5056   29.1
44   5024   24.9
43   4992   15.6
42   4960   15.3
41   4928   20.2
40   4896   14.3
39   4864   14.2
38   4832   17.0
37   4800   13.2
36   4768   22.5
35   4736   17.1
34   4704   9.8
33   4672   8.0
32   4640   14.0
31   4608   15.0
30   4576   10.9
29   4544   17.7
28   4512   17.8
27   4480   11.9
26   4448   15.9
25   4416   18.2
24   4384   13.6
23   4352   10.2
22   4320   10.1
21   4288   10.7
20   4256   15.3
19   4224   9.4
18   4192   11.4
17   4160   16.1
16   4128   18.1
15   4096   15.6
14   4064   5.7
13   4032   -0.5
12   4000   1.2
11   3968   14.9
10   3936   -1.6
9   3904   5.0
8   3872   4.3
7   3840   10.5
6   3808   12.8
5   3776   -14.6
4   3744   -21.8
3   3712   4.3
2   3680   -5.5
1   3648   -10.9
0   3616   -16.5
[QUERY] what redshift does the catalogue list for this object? 0.256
